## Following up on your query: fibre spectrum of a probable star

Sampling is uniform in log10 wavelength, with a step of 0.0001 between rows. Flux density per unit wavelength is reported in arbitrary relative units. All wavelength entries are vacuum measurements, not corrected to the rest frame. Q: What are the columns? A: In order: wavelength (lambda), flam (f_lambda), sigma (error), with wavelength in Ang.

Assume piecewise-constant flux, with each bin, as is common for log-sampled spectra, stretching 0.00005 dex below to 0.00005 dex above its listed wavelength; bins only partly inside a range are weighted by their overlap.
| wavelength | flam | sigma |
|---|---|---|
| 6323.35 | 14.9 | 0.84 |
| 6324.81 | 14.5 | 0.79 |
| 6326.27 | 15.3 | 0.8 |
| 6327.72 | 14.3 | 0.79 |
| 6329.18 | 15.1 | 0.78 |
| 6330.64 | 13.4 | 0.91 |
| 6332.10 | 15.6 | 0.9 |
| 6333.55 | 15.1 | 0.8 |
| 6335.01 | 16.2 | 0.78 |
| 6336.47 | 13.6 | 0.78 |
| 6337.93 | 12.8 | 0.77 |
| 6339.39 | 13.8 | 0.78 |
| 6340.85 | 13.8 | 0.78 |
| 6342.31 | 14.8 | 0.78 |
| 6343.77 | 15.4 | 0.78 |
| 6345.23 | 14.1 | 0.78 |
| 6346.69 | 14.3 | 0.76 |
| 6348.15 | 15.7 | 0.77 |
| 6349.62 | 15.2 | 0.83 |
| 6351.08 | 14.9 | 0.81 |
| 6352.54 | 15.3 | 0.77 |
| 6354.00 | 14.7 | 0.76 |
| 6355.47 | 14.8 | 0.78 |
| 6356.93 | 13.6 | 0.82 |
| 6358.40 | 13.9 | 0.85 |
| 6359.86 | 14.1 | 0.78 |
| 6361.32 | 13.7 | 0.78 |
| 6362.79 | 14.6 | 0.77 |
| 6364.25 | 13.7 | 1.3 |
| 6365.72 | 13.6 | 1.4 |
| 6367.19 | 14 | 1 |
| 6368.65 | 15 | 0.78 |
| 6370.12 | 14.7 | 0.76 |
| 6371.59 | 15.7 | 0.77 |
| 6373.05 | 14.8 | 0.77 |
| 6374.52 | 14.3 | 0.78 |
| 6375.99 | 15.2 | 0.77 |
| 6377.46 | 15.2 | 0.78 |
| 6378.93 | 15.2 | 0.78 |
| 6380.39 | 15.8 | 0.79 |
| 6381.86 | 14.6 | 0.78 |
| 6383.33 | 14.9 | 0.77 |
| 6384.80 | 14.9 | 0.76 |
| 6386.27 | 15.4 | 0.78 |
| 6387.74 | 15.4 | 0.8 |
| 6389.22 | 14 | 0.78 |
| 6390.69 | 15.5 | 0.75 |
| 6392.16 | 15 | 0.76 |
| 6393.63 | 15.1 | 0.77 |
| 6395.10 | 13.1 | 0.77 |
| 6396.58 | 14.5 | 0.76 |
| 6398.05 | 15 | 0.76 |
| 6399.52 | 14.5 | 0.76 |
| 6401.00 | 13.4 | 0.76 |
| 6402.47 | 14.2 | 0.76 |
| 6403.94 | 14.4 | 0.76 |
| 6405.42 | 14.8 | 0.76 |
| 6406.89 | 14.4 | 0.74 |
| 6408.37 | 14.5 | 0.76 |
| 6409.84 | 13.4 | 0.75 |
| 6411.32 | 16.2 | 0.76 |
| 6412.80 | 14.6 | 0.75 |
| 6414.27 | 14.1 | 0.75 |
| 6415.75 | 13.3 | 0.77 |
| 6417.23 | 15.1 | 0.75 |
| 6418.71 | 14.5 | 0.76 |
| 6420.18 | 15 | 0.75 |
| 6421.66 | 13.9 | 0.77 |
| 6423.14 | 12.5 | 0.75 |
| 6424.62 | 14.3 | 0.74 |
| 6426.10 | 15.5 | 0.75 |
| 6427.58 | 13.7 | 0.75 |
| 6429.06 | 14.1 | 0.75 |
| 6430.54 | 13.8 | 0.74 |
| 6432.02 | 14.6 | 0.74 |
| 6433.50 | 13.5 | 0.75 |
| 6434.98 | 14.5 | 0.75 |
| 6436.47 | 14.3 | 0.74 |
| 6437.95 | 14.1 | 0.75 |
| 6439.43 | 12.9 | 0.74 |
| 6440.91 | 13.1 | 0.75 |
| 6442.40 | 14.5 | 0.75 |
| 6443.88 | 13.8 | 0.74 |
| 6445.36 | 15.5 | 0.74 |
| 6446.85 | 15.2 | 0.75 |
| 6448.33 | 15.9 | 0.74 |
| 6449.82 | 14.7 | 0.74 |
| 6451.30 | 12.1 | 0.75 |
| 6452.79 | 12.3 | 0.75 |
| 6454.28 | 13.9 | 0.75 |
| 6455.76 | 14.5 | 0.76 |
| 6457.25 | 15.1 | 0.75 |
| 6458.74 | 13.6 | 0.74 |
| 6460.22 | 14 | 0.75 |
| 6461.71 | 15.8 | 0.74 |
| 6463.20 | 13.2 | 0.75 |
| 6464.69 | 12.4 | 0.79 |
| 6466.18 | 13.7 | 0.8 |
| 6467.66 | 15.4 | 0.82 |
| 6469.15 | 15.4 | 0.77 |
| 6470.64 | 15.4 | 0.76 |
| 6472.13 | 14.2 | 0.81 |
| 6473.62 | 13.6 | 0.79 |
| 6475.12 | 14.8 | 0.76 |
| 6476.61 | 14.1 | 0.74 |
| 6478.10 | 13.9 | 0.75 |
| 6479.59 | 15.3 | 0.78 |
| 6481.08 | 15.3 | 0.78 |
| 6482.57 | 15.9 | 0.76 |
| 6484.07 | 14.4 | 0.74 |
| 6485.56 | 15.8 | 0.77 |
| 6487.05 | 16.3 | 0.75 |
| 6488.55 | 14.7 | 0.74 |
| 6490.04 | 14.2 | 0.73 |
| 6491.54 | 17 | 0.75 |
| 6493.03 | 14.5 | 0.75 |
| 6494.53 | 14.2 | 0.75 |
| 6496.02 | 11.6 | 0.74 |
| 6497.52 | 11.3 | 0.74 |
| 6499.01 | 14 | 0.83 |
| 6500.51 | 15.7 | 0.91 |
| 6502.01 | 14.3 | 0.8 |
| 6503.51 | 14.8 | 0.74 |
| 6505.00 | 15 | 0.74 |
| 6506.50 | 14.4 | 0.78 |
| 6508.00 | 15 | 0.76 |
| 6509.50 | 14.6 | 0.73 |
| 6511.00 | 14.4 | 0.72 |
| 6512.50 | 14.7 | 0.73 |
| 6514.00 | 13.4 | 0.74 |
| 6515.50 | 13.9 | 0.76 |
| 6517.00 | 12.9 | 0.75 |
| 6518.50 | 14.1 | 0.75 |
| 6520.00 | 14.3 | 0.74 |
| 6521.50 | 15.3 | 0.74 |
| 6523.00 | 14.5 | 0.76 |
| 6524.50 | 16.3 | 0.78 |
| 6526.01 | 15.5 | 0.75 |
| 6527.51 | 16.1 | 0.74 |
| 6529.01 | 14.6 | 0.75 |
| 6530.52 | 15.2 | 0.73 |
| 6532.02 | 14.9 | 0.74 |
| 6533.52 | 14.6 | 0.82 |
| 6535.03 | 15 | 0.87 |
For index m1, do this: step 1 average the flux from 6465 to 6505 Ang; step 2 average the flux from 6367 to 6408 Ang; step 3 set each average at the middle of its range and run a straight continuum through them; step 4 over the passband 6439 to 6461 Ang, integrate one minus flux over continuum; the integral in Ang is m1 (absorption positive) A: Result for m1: 0.8 Ang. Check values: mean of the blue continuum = 14.8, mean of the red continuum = 14.6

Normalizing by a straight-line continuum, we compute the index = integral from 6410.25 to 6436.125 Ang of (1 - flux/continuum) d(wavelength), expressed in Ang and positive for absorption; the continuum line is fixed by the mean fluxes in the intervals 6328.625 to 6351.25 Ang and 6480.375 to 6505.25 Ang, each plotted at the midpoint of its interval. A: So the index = 0.58 Ang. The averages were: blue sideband 14.6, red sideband 14.6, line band 14.3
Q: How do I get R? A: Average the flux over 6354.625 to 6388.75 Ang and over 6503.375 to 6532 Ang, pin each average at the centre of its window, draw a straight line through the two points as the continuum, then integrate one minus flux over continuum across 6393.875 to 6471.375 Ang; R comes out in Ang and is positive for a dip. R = 2.2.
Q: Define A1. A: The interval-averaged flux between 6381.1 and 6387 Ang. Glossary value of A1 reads 15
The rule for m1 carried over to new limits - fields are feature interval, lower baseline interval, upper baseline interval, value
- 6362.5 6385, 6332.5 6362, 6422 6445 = -0.7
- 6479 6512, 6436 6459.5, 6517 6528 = 0.0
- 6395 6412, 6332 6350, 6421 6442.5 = -0.3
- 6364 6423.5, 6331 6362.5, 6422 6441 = -1.6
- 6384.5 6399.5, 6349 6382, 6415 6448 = -0.3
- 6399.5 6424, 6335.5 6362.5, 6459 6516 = 0.3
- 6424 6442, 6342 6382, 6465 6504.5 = 0.7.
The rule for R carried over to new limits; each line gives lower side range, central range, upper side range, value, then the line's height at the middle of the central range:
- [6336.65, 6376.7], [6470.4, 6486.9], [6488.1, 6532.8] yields -0.4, 14.5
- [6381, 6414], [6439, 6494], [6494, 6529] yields -0.1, 14.5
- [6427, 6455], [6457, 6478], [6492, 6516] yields -0.3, 14.1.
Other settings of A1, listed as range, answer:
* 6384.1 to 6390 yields 14.9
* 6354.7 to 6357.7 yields 14.2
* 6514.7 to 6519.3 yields 13.6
